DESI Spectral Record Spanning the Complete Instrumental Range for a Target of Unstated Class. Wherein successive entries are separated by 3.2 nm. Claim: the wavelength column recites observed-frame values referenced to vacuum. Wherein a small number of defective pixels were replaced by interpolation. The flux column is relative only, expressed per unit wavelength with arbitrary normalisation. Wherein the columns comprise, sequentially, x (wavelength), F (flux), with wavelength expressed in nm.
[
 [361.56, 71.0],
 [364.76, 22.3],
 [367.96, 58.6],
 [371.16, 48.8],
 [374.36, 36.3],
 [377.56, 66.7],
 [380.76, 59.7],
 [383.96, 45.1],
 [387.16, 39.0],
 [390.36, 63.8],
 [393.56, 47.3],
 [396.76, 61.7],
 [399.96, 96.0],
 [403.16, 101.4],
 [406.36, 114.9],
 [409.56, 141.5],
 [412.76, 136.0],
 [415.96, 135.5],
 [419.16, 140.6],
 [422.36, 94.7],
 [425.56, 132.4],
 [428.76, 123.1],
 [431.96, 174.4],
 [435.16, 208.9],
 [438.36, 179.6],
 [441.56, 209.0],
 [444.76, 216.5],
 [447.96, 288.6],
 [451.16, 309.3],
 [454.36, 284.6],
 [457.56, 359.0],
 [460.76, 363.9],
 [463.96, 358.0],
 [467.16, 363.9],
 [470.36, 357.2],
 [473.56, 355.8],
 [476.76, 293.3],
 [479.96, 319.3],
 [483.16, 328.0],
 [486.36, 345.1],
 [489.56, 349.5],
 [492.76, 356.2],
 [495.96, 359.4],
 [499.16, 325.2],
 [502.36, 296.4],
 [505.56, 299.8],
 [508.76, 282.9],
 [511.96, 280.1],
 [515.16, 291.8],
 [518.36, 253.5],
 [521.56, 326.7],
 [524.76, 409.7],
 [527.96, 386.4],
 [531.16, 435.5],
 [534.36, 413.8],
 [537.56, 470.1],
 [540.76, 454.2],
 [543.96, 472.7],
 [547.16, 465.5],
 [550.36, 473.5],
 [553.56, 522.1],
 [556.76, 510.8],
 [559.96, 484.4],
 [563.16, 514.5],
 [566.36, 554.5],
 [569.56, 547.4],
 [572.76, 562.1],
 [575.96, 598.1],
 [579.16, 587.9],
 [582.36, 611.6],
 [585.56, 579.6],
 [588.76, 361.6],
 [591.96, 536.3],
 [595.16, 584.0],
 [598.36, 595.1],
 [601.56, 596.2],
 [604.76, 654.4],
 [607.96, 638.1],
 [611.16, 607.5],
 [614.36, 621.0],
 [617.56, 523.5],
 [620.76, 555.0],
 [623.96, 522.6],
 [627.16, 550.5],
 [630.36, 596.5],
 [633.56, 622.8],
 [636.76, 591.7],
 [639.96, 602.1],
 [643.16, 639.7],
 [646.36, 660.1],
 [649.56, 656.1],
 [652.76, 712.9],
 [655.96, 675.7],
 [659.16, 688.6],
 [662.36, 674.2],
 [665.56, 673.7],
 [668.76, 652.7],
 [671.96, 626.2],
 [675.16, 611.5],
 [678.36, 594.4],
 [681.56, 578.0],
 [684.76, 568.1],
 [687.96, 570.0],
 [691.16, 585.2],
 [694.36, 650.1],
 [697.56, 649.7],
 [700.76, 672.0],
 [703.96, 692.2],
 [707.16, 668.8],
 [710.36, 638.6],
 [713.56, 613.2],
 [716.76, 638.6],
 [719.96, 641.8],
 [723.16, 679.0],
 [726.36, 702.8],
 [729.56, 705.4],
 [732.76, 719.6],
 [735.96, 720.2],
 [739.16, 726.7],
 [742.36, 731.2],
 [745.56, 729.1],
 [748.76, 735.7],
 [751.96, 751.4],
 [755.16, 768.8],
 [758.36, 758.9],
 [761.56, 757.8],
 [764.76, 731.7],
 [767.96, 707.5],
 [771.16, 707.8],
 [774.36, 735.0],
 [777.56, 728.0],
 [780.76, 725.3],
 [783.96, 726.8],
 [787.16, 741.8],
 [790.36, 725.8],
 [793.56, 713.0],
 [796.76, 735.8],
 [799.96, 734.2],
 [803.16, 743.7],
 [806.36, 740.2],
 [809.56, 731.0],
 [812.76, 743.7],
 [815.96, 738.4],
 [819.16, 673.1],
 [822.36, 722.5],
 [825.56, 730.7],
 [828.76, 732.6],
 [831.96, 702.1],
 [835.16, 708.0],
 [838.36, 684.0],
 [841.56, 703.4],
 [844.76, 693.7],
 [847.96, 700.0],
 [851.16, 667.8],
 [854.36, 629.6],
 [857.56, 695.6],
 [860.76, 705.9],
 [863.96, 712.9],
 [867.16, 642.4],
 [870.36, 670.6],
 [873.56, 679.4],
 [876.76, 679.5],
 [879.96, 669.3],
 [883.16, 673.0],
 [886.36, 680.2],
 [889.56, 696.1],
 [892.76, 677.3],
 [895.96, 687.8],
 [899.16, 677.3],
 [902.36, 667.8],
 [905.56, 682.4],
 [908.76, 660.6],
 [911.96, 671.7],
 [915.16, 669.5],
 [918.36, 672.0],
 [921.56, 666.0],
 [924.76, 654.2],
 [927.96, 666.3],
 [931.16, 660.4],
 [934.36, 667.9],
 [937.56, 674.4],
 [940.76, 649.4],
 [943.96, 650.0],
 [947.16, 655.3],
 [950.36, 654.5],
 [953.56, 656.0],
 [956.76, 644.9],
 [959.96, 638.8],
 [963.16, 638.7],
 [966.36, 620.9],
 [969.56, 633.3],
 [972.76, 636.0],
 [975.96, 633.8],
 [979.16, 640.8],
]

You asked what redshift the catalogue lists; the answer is 0.00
